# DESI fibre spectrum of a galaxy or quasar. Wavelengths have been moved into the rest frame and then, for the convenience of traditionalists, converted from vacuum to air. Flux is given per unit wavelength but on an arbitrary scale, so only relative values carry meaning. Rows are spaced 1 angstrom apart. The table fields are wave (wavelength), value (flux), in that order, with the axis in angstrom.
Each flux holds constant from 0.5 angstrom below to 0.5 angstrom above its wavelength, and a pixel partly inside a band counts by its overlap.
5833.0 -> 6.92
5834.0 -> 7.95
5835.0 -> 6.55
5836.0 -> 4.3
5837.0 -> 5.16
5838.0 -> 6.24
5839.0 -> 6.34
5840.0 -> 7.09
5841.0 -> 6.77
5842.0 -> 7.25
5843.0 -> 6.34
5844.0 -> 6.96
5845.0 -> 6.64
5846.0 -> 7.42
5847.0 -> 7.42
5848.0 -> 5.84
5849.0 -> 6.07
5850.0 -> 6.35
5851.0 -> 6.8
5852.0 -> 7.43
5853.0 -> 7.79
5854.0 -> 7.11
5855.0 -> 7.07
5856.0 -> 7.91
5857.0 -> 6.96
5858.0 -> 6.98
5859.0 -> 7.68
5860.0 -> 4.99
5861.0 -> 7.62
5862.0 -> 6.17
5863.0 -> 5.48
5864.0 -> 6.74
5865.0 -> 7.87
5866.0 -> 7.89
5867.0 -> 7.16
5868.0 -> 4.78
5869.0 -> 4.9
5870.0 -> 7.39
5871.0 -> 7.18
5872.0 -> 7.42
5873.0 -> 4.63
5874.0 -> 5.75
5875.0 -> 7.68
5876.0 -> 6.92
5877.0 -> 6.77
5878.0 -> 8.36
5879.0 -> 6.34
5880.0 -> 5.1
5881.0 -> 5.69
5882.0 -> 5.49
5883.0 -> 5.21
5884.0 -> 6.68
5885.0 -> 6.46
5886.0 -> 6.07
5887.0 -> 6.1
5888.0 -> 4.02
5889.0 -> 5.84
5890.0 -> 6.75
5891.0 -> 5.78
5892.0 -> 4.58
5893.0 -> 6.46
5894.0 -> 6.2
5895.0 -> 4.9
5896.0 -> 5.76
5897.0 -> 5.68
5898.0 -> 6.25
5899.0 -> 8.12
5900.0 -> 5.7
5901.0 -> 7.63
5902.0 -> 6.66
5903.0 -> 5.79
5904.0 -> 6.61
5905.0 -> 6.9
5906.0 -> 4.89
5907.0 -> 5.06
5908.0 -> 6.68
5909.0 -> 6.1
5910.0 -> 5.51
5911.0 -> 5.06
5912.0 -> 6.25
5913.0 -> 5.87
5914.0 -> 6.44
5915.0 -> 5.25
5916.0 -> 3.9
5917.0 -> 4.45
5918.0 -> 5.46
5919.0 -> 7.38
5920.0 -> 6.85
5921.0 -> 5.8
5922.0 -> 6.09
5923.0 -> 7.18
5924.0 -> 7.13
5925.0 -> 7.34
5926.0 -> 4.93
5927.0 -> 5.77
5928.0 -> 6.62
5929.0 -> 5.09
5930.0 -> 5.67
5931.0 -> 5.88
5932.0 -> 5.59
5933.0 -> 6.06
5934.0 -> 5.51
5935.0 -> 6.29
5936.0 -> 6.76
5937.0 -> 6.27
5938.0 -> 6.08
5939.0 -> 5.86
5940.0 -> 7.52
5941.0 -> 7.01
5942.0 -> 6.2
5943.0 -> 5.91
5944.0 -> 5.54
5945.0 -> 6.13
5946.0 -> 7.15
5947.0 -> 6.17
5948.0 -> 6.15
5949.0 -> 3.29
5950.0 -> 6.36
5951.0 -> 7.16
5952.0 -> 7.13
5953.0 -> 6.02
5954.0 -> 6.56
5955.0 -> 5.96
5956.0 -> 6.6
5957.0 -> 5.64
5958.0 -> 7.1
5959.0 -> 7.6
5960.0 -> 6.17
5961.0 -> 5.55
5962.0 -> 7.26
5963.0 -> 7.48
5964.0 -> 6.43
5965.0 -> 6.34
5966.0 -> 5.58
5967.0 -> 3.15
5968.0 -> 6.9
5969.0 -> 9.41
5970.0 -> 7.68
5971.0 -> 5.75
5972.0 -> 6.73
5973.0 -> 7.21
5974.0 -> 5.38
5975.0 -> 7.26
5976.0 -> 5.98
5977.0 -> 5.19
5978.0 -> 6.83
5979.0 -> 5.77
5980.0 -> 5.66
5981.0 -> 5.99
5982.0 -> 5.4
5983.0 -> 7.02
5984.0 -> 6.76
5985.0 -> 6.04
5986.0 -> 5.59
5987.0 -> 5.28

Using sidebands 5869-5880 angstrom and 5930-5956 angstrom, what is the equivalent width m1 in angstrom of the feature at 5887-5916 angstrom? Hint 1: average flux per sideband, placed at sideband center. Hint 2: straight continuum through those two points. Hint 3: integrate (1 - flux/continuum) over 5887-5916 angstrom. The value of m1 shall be 2.5 angstrom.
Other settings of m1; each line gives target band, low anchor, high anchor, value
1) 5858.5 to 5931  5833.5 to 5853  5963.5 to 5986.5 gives 3.6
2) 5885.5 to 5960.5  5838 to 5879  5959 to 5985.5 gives 5.3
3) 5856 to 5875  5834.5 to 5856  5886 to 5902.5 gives -0.6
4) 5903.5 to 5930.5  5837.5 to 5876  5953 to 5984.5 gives 2.5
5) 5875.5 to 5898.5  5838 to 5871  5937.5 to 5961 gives 2.2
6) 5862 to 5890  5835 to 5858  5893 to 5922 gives 0.2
